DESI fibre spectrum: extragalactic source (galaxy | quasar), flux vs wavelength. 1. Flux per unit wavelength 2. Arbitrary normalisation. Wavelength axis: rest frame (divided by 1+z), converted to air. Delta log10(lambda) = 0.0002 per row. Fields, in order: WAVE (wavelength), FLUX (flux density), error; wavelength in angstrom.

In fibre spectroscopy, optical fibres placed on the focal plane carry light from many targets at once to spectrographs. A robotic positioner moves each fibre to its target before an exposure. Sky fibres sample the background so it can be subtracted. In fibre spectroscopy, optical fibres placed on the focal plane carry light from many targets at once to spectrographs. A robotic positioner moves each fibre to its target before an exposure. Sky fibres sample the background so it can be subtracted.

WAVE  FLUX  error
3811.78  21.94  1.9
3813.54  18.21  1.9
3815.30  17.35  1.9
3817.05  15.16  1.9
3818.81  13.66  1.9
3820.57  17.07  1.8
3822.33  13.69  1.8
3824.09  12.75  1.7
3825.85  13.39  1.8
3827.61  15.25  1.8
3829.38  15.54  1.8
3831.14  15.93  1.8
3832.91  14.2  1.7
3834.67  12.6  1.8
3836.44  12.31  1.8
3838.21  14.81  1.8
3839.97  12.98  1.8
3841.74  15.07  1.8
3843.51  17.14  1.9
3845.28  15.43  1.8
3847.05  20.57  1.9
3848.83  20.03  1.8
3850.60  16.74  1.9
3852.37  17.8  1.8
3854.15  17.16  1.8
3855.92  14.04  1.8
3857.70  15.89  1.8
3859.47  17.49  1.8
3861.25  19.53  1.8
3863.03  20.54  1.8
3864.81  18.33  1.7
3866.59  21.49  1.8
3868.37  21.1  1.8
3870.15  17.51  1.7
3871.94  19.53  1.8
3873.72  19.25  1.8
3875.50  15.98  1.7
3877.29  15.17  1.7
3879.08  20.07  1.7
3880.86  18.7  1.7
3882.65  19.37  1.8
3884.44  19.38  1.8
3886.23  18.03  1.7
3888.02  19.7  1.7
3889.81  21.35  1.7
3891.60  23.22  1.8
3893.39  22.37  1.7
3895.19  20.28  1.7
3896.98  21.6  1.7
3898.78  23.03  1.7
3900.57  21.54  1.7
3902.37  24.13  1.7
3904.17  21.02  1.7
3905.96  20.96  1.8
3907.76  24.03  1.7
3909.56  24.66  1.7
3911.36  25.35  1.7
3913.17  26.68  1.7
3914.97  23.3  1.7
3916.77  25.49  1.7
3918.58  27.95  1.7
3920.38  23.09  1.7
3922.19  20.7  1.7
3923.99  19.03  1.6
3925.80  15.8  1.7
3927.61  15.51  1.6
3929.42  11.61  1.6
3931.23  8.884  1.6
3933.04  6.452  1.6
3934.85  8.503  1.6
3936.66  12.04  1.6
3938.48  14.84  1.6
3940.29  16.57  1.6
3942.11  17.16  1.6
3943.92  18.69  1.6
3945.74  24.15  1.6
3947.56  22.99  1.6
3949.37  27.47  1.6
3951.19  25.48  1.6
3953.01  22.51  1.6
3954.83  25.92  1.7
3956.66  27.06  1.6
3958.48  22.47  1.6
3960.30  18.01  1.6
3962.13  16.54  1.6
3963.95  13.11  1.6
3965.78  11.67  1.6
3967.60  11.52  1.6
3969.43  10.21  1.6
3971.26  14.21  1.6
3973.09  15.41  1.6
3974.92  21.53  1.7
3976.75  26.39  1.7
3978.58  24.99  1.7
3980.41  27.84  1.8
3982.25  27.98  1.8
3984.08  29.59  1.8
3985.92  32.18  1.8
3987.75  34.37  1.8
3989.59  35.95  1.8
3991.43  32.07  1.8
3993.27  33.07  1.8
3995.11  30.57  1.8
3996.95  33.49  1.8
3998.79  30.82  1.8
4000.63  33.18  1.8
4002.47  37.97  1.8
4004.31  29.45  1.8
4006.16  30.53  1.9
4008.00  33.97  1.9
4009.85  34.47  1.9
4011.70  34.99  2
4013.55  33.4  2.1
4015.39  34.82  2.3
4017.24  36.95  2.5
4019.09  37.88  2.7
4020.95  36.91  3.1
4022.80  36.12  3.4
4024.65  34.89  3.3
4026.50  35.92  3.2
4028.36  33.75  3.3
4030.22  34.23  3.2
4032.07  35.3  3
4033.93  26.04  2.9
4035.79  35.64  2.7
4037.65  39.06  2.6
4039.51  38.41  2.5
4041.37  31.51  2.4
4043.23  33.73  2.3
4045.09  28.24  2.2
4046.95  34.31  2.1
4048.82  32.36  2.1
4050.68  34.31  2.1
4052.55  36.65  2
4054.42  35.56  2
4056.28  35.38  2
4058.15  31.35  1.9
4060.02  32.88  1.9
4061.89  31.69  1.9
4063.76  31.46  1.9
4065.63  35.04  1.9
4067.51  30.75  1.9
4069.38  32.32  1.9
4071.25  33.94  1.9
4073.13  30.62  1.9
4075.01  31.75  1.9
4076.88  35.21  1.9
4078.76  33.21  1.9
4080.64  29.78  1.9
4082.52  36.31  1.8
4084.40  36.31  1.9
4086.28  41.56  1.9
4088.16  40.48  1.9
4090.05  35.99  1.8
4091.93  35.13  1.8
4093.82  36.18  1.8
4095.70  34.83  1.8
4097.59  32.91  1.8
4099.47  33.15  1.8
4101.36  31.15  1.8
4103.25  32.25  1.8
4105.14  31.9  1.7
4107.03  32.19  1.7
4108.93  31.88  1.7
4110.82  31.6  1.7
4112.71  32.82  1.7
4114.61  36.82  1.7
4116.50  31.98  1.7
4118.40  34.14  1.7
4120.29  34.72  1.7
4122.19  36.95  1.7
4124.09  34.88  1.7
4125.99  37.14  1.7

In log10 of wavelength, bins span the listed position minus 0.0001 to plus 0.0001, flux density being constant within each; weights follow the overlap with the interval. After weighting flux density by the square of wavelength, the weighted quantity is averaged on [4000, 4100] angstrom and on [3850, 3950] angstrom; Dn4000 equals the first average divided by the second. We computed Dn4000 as 1.91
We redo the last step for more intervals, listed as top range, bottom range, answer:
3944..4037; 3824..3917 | 1.59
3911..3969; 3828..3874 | 1.16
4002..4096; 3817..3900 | 2.15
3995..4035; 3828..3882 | 2.15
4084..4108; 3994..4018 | 1.09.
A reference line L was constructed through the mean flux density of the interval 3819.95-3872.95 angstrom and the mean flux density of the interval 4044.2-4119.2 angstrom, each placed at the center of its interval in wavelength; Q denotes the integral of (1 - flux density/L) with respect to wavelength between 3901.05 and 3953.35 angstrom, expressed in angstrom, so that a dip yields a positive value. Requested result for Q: 5.8 angstrom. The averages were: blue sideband 16.5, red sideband 33.7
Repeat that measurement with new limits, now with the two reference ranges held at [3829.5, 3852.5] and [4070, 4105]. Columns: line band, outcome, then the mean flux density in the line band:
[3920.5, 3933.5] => 4.3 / 14.8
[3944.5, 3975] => 6.5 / 19.4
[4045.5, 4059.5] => -1.0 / 34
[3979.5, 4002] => -4.0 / 31.9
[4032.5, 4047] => -1.2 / 33.4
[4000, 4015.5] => -2.9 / 33.6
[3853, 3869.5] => -1.0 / 18.4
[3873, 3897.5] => -0.6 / 19.6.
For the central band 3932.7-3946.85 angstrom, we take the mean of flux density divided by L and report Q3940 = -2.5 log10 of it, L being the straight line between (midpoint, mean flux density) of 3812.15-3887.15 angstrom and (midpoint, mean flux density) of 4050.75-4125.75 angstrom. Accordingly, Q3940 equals 0.47 mag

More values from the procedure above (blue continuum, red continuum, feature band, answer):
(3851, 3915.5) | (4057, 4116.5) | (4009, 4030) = -0.21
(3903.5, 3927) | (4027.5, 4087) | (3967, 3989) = 0.19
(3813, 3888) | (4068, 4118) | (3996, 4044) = -0.19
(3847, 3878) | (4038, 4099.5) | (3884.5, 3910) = -0.04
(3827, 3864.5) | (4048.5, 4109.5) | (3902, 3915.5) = -0.13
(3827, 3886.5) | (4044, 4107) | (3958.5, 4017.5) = 0.01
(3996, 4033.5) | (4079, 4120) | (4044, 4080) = 0.04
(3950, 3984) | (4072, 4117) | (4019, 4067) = -0.20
